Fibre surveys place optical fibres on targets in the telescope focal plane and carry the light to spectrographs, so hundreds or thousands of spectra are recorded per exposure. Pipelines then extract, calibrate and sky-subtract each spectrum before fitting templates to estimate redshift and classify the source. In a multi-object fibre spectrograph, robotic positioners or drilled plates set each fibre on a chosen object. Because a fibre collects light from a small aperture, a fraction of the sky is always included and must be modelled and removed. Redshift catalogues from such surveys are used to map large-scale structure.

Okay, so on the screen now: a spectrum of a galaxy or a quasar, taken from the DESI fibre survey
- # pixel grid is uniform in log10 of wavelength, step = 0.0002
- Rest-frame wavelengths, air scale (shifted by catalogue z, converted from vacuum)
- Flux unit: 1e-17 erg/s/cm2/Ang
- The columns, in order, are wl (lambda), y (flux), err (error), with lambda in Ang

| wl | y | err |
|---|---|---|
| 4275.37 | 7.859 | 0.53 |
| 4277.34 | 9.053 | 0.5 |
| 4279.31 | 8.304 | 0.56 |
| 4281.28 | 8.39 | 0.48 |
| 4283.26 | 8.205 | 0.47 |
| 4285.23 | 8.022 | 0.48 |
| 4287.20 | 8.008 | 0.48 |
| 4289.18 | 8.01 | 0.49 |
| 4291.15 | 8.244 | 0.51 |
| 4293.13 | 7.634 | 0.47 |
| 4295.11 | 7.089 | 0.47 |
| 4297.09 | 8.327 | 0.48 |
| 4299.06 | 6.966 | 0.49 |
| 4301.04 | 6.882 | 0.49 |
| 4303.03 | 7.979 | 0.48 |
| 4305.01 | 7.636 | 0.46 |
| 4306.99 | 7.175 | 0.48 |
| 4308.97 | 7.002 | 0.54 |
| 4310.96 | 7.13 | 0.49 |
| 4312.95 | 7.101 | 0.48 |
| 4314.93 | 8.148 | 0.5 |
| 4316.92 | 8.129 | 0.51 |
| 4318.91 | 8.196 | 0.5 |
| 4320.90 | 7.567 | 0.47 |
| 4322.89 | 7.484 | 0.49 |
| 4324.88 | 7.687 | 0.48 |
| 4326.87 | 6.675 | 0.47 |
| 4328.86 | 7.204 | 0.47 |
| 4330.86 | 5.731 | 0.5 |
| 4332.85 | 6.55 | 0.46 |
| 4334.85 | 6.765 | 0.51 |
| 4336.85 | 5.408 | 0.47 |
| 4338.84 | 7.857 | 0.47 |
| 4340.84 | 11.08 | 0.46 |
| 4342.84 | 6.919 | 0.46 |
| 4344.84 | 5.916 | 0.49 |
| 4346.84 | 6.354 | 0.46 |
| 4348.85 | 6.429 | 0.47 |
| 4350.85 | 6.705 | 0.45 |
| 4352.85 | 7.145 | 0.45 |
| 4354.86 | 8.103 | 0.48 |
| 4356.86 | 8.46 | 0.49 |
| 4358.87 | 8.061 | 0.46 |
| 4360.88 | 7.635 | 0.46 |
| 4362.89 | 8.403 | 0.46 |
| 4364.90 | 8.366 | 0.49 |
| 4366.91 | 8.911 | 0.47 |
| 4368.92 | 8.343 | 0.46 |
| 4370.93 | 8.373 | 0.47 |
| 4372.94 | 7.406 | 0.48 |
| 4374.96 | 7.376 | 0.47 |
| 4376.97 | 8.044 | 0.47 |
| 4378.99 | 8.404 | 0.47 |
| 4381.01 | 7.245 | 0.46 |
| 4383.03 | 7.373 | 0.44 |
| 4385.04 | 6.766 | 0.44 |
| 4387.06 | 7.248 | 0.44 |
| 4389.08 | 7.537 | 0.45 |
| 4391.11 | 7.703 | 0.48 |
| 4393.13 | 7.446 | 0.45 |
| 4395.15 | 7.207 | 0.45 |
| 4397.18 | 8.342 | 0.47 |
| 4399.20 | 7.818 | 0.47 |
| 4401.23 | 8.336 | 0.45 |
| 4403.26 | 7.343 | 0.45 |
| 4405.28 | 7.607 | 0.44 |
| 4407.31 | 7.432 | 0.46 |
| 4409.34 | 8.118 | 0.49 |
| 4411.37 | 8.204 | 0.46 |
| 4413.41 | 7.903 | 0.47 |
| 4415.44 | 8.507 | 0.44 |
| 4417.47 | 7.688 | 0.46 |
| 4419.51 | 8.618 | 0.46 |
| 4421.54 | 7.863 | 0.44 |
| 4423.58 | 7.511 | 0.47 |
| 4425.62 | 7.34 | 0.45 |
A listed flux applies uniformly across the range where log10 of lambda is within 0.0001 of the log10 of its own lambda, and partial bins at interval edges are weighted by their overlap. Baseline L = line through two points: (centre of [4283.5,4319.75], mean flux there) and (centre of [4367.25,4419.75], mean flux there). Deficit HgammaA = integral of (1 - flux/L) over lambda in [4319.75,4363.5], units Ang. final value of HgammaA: 2.51 Ang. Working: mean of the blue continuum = 7.66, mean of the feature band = 7.27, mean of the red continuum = 7.79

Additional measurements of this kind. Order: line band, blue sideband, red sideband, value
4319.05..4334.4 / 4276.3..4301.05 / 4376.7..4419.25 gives 1.6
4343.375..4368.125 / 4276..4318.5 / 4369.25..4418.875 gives 0.7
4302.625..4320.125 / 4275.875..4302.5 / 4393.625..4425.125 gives 0.7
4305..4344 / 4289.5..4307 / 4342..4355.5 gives -1.1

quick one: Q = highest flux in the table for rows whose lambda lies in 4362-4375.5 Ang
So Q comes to 8.911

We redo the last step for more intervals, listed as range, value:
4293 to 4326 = 8.327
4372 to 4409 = 8.404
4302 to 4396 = 11.08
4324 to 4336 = 7.687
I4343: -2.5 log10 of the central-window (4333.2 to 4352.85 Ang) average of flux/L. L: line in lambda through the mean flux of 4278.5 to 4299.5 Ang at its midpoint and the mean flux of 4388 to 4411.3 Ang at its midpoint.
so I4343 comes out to 0.118 mag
